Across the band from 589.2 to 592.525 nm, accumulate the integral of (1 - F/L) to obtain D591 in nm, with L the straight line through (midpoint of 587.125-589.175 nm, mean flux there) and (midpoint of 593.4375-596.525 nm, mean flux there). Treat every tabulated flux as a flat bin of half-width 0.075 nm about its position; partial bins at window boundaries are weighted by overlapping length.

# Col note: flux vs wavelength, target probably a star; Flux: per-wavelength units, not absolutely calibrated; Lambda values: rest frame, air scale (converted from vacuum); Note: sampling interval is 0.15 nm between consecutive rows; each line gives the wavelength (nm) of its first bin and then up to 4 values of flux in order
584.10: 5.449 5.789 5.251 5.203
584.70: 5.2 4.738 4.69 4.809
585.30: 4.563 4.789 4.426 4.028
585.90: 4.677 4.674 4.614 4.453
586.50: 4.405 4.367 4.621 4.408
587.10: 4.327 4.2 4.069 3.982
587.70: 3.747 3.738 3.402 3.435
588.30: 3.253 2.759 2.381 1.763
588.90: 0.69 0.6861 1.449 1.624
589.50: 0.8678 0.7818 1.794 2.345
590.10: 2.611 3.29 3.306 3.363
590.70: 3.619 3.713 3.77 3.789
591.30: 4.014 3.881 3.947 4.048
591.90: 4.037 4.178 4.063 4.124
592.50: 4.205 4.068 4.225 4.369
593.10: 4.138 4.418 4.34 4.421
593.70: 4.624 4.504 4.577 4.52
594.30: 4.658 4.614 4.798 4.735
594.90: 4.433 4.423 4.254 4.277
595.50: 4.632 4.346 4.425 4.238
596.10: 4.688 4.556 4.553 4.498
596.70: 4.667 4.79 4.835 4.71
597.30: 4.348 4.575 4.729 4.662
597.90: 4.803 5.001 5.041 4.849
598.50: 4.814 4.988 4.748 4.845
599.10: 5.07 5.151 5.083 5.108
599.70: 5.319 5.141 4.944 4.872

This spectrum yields 0.390 nm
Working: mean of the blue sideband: 2.93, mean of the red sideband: 4.51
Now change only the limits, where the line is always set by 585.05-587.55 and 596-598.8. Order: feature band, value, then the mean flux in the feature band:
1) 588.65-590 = 0.95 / 1.33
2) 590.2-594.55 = 0.47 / 4.11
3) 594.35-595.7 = 0.05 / 4.51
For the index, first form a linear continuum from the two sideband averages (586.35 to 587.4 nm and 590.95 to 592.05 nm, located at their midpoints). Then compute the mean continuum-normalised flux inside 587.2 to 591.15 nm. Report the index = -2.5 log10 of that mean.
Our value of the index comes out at 0.46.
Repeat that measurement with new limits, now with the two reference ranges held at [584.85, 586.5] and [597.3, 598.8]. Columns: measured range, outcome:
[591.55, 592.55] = 0.15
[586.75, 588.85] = 0.29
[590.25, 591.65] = 0.26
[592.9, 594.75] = 0.05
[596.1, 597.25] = 0.03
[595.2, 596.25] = 0.08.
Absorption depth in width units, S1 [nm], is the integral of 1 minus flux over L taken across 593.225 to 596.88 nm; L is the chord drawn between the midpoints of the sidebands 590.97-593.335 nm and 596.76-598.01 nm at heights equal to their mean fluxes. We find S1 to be -0.08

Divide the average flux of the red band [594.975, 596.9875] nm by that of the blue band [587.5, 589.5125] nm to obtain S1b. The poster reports 1.84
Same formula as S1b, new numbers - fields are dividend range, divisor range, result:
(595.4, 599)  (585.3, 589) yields 1.23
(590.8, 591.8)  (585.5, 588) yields 0.91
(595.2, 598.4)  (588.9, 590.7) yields 2.28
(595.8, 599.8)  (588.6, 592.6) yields 1.64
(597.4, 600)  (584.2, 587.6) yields 1.07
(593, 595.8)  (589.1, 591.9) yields 1.54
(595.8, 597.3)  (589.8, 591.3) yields 1.40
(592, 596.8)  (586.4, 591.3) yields 1.46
